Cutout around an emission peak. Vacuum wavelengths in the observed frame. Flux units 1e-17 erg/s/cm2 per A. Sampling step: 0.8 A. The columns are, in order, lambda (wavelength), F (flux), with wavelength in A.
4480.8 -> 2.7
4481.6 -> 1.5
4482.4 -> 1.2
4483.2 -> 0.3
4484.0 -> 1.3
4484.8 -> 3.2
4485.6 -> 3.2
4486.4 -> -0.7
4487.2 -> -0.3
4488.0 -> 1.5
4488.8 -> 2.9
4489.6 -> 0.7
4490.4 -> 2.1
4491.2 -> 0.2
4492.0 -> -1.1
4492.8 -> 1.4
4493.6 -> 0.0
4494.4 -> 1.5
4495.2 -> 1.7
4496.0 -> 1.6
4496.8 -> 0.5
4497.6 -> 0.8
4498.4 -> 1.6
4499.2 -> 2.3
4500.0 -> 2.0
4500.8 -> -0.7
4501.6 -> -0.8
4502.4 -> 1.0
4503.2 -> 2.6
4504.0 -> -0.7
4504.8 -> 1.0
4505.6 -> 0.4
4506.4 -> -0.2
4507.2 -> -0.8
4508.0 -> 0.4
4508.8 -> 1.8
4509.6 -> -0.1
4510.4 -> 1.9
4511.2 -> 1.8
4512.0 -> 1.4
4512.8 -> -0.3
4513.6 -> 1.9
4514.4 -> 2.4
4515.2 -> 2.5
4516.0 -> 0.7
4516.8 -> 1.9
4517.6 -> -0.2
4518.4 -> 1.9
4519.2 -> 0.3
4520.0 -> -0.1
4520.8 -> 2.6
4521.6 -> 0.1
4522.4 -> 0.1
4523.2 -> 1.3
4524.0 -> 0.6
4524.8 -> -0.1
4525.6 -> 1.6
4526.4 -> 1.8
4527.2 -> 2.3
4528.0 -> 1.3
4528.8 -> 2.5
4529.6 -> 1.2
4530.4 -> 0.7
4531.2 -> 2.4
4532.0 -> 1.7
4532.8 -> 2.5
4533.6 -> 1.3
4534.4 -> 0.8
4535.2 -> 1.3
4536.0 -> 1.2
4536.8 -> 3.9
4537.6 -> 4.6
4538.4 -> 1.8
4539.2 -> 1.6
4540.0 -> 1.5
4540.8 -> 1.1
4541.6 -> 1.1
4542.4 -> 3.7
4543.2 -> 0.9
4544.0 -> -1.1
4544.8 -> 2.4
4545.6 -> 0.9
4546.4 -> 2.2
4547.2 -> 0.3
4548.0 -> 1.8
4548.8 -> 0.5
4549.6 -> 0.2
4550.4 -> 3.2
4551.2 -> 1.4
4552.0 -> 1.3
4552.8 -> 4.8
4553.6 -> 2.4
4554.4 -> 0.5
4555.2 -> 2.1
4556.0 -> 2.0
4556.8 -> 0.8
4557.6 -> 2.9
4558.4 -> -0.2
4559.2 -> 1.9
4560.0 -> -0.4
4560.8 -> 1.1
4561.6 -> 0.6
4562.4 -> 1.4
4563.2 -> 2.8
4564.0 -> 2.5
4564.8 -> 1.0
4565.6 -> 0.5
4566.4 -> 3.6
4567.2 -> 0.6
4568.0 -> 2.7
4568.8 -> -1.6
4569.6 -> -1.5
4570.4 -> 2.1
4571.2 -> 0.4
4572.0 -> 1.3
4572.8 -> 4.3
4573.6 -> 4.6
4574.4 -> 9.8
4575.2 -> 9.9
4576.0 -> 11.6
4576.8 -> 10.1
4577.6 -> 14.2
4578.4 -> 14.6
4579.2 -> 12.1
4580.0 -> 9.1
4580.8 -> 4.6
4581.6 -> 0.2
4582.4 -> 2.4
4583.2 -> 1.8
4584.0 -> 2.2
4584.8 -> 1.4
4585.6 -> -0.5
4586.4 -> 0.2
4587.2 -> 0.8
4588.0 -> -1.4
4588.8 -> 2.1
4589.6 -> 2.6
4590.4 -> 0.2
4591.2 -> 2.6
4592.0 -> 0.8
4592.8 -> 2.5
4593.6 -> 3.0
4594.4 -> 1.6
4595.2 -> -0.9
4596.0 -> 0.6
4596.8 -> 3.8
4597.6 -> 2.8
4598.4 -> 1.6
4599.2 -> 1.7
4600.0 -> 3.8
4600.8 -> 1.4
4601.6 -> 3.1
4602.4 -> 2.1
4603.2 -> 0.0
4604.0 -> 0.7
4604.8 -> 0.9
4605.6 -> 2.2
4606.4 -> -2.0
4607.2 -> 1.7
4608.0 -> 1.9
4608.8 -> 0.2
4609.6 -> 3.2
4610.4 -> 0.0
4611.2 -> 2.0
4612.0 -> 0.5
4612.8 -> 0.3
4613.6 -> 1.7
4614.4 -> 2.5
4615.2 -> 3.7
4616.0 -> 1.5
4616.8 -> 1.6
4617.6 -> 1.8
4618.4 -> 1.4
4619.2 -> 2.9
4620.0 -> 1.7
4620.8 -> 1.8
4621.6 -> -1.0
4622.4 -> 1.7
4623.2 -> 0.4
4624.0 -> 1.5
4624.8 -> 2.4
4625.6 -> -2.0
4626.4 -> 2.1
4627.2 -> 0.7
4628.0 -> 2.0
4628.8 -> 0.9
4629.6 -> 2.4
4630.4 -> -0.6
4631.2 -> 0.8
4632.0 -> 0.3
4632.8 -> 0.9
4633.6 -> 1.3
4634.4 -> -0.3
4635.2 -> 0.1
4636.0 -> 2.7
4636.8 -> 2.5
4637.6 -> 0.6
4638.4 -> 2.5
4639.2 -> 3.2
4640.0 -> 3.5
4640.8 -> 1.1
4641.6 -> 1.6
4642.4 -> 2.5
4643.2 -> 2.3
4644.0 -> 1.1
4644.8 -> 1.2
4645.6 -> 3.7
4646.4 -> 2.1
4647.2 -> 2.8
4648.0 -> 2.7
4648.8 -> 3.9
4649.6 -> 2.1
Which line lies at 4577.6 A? [O II] 3727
